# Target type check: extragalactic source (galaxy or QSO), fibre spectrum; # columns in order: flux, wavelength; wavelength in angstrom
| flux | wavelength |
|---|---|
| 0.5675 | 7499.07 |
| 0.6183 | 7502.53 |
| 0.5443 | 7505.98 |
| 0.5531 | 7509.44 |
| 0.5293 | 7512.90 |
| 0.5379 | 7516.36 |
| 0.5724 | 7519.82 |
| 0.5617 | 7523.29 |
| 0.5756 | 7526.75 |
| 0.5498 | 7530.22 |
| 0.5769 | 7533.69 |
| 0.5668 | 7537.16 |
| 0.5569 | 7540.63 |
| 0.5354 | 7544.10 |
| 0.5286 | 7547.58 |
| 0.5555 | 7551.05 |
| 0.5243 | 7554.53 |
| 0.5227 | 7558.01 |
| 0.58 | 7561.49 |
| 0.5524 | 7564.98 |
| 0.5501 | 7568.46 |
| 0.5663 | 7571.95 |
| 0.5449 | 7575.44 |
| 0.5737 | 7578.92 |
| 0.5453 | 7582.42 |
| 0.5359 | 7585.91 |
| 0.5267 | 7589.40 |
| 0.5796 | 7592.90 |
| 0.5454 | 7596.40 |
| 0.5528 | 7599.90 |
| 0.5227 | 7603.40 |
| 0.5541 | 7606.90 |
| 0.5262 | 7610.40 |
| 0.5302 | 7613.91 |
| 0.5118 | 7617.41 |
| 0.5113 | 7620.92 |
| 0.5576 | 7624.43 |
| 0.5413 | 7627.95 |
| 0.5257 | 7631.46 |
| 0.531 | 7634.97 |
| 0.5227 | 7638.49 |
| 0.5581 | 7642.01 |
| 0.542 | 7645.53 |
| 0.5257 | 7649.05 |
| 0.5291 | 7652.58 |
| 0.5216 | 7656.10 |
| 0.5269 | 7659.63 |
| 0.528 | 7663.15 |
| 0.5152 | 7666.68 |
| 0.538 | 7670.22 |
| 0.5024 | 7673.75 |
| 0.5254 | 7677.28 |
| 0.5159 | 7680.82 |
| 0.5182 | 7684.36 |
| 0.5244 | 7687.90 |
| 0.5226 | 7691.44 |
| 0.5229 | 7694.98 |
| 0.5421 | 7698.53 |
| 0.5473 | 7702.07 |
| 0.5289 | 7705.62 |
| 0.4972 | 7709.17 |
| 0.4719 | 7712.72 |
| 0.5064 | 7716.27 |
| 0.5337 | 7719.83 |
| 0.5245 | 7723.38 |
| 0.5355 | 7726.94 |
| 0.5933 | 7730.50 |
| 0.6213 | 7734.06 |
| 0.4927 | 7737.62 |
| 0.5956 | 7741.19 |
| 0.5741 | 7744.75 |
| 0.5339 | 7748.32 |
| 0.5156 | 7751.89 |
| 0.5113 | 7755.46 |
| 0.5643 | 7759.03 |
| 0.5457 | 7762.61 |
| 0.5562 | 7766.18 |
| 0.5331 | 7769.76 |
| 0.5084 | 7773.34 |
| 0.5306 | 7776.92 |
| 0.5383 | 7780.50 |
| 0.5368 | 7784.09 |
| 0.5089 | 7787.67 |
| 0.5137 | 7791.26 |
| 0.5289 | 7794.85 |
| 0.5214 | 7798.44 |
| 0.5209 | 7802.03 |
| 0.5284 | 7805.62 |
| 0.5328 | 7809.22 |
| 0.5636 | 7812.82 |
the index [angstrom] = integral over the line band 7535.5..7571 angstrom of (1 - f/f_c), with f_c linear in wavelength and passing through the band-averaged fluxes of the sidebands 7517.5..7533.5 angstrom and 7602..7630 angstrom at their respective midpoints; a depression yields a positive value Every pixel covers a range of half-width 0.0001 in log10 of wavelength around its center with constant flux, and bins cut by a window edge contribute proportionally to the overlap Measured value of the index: 0.5 angstrom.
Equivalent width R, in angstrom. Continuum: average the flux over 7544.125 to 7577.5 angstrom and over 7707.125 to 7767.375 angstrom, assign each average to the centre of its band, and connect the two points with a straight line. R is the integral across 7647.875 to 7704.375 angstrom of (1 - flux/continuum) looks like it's 1.7 angstrom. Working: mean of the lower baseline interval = 0.547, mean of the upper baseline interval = 0.539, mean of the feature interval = 0.525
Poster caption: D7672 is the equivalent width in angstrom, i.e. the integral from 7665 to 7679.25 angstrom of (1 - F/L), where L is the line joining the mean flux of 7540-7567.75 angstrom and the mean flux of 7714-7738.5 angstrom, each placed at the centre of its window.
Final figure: 0.6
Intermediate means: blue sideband 0.544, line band 0.52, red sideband 0.544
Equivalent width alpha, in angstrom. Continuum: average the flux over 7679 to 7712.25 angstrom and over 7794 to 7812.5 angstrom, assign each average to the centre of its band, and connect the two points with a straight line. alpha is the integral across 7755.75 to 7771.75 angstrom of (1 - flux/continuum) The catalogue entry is -0.58 angstrom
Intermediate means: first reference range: 0.522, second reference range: 0.529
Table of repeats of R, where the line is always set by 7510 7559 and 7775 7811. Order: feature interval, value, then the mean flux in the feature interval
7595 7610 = 0.0 angstrom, 0.542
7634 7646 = 0.0 angstrom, 0.538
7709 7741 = -0.2 angstrom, 0.536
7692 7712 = 0.4 angstrom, 0.524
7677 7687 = 0.3 angstrom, 0.519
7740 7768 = -1.0 angstrom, 0.549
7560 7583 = -0.5 angstrom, 0.559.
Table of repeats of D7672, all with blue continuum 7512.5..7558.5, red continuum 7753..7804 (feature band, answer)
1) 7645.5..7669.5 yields 0.6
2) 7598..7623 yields 0.6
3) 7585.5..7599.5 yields -0.1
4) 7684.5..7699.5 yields 0.3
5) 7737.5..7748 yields -0.6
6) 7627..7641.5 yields 0.3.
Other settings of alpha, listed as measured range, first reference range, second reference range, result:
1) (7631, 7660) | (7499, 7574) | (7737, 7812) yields 0.7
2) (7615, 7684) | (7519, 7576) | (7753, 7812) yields 2.0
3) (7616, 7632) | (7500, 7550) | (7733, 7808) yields 0.5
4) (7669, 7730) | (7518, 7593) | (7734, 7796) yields 2.2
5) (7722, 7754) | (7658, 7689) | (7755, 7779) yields -1.3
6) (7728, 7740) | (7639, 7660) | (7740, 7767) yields -0.5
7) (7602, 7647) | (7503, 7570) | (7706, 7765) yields 1.1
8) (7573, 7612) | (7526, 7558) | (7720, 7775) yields 0.2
